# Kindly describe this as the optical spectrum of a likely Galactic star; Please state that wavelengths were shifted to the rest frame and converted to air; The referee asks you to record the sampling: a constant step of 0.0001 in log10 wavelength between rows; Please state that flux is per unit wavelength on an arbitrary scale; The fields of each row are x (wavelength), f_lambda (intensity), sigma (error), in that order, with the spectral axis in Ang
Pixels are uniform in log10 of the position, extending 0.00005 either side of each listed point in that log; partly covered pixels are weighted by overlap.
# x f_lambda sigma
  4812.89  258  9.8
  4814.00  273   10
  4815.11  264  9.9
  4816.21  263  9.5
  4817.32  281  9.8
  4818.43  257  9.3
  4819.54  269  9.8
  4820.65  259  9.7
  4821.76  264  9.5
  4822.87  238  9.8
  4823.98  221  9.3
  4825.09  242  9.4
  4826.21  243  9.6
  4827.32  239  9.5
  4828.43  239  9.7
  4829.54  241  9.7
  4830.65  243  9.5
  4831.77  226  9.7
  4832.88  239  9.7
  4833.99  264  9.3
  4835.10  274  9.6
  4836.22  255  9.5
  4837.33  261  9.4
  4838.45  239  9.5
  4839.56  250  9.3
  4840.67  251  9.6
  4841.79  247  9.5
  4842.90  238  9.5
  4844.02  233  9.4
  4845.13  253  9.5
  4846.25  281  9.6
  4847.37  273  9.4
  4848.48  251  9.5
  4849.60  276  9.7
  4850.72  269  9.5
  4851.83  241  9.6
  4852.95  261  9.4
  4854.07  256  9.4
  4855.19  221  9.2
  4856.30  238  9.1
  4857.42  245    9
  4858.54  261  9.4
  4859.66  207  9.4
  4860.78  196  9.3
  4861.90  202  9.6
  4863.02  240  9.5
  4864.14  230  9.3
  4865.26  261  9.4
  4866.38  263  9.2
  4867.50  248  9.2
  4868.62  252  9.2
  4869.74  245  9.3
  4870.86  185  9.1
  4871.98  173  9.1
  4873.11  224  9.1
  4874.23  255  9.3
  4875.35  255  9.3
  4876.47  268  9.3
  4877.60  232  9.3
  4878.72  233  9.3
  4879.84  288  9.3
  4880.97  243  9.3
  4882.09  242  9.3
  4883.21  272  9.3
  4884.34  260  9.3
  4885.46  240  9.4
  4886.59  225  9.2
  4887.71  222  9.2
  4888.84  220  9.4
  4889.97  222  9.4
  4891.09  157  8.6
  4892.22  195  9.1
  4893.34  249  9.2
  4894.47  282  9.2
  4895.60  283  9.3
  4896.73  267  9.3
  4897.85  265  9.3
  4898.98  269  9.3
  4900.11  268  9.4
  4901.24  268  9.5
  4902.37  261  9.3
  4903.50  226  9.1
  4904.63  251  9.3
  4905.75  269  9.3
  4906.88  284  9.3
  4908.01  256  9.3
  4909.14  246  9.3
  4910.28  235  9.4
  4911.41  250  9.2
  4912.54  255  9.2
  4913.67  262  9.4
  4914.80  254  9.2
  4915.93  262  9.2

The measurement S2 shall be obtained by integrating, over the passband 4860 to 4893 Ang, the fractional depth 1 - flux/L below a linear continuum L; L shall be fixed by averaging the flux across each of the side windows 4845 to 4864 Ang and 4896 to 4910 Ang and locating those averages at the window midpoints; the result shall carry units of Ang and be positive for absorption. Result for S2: 2.5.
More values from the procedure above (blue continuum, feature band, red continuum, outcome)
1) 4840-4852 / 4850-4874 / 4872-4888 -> 1.6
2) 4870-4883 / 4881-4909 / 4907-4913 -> -0.4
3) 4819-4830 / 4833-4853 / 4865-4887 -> -0.9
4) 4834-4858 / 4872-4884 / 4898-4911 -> 0.4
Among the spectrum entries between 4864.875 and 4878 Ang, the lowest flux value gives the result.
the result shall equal 173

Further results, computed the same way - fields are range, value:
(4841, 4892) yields 157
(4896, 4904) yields 226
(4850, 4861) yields 196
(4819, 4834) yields 221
